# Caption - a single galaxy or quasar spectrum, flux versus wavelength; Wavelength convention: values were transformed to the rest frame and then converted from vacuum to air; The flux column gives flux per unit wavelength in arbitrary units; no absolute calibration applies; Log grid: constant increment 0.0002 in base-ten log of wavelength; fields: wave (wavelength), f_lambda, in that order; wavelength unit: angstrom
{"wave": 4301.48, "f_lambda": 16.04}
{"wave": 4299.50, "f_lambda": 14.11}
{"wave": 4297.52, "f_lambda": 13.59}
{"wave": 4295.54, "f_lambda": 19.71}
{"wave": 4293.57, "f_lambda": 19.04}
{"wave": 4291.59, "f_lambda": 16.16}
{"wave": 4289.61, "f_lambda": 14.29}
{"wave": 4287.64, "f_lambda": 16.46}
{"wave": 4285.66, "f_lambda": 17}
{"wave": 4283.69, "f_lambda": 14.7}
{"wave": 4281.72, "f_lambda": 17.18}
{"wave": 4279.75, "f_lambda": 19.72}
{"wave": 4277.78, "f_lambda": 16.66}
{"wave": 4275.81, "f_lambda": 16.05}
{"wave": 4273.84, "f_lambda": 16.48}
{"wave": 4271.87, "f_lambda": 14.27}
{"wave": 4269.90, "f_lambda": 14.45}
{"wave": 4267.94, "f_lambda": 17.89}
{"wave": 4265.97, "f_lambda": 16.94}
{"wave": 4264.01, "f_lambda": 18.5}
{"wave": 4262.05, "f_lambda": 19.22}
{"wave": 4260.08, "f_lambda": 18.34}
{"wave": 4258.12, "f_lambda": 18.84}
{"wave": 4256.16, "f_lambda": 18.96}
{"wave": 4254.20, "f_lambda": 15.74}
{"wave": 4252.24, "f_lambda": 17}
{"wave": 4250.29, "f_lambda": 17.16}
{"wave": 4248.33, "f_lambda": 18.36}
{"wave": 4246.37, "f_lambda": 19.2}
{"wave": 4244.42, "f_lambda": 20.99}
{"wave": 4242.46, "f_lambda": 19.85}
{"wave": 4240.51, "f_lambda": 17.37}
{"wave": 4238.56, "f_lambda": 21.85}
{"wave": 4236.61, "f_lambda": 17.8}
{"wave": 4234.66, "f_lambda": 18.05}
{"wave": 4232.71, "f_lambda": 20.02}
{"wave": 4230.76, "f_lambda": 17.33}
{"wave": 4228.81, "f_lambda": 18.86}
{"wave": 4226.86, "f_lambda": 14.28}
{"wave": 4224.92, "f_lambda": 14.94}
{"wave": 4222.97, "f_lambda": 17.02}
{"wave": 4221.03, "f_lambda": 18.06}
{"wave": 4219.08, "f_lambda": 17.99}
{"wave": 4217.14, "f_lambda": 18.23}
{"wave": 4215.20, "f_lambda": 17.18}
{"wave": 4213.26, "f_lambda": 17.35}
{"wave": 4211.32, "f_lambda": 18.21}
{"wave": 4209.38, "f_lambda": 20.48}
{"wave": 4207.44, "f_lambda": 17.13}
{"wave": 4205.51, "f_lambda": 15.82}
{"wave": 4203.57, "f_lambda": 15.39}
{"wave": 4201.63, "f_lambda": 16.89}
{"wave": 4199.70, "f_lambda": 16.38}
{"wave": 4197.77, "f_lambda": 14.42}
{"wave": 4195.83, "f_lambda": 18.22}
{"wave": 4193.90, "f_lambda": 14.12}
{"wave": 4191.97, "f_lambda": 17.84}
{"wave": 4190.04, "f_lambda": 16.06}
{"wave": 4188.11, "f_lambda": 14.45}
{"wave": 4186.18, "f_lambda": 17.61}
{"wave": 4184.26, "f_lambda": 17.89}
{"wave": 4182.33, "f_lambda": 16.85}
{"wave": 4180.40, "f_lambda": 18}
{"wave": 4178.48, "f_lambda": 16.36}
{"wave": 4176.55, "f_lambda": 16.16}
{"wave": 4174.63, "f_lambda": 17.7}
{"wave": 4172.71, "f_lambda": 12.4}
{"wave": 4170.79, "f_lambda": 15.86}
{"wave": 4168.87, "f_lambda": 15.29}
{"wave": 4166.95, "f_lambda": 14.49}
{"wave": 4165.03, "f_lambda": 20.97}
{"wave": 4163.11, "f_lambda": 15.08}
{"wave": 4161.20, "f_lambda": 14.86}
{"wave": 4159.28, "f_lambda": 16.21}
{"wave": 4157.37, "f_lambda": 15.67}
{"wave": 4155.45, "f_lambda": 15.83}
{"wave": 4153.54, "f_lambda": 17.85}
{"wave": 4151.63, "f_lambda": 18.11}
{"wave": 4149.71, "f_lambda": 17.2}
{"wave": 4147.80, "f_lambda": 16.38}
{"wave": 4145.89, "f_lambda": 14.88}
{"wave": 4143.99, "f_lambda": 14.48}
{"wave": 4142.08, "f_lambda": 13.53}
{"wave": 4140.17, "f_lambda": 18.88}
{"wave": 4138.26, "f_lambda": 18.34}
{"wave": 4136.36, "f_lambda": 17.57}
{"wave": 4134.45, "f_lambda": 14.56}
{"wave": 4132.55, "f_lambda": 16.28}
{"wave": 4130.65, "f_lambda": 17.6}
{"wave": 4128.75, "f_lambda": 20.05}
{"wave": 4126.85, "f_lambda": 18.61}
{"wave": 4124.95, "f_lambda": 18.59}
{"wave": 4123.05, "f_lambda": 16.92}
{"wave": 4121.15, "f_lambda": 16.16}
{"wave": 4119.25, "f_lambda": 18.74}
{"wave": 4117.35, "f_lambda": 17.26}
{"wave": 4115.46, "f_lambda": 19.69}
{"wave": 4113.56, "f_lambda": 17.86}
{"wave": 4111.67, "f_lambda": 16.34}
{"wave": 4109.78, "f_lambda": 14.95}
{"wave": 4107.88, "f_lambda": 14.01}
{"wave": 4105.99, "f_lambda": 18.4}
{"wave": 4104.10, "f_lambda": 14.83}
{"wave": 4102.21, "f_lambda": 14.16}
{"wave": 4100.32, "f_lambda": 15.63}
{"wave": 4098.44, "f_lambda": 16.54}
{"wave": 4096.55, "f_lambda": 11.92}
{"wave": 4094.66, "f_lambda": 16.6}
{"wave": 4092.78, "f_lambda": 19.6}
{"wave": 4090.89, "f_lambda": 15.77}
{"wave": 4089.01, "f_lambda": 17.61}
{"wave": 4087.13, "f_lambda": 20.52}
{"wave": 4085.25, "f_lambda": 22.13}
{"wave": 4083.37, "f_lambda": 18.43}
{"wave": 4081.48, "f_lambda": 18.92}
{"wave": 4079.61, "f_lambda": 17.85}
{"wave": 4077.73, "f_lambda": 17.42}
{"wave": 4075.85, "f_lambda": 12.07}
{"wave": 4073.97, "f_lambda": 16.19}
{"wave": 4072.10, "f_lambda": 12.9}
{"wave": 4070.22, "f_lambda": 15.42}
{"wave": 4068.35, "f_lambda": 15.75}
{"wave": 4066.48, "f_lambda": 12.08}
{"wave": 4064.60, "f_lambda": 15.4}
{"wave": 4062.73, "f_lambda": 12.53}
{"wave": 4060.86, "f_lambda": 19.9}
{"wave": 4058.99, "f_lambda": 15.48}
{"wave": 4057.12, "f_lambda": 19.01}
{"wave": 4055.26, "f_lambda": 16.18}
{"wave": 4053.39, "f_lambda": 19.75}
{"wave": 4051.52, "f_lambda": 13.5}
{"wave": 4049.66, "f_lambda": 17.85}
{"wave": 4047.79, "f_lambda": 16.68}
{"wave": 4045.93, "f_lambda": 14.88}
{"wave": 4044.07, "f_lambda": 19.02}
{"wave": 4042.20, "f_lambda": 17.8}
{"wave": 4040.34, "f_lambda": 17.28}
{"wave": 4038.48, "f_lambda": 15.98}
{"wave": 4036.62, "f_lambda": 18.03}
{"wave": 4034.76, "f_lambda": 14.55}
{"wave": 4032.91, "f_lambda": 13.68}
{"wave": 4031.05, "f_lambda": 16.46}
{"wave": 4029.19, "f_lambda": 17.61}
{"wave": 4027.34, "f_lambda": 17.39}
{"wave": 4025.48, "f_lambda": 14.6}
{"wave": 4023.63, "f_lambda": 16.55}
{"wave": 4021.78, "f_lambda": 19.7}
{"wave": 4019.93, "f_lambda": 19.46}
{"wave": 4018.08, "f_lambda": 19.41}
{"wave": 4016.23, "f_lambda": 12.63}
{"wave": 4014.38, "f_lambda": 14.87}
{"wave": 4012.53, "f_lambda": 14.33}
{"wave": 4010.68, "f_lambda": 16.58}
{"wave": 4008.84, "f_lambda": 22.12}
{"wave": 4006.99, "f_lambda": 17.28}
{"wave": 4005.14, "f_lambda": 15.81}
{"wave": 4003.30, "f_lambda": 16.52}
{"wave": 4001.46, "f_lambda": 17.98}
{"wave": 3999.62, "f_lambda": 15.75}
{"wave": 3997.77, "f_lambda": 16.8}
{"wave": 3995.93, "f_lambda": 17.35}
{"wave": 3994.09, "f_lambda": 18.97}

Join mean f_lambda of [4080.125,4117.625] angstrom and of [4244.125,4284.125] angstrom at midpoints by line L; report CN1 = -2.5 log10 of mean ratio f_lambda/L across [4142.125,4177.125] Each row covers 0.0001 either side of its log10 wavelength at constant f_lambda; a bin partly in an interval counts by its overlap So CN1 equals 0.08 mag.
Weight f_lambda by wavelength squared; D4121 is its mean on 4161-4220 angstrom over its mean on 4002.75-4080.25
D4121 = 1.09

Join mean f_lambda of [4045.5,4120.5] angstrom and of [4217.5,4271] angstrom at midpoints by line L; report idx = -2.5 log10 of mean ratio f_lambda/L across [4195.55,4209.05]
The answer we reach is 0.07 mag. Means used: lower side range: 16.5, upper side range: 18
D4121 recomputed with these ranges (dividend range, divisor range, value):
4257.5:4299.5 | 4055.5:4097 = 1.12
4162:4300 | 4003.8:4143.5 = 1.10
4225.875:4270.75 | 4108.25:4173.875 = 1.15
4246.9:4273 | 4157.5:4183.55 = 1.12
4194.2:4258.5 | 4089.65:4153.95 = 1.11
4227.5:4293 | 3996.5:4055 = 1.17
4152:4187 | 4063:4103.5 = 1.05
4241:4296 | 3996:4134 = 1.15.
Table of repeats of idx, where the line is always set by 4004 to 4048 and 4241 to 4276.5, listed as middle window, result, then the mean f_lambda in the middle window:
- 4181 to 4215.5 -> 0.041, 16.8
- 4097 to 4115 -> 0.082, 15.9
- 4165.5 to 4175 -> 0.137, 15.3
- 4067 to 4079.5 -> 0.130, 15.1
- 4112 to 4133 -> -0.050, 18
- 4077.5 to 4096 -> -0.084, 18.4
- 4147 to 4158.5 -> 0.028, 16.8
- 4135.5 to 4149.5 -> 0.058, 16.3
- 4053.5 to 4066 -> 0.028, 16.5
